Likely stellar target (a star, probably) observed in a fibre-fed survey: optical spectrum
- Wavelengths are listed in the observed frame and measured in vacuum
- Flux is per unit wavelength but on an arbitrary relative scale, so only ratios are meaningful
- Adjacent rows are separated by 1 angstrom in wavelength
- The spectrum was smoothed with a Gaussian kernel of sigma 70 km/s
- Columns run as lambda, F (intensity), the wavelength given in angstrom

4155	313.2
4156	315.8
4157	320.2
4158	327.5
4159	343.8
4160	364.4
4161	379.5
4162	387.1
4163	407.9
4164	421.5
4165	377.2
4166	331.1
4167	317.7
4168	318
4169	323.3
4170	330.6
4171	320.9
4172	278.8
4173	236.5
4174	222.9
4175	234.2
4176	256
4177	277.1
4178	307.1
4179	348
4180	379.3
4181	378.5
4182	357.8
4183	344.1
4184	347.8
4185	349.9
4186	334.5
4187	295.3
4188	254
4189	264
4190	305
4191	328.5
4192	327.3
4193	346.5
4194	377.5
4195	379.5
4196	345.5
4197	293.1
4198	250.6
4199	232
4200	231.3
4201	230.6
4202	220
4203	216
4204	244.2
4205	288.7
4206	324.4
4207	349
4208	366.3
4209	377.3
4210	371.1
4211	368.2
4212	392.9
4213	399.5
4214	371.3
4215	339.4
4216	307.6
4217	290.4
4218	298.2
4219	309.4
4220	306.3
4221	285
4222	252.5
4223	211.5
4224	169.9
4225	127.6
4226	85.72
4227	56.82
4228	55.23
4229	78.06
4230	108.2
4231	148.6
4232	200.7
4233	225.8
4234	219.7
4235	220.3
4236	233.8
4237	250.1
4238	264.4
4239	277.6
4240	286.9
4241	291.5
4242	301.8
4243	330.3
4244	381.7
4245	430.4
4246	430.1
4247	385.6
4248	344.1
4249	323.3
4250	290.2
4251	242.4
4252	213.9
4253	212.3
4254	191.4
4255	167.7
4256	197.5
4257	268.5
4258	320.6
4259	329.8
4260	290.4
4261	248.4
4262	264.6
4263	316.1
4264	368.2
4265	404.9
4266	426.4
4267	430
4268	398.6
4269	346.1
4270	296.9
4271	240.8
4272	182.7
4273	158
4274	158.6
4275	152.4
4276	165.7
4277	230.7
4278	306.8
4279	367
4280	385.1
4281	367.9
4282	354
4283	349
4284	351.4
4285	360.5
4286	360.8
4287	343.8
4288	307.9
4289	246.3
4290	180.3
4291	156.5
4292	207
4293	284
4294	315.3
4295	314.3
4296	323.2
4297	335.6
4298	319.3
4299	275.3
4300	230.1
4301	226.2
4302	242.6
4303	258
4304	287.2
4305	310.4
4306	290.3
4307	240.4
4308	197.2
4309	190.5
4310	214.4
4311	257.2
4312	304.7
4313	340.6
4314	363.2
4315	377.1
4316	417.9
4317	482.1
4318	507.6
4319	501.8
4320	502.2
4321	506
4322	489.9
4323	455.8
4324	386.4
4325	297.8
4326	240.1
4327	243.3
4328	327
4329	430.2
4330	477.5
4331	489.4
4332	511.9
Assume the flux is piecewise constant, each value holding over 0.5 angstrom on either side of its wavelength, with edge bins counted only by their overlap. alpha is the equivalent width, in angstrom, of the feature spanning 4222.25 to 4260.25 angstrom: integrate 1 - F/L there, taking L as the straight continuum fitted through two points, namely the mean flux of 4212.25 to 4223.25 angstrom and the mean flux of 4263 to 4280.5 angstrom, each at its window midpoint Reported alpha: 7.8 angstrom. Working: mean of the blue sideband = 311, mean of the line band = 241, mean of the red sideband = 296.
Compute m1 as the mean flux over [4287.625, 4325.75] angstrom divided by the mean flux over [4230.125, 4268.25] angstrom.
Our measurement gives 1.10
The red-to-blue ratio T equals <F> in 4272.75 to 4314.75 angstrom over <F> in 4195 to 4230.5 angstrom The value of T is 1.06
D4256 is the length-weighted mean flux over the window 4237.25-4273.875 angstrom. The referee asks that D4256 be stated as 300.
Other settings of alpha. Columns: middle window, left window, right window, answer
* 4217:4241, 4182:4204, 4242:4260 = 7.3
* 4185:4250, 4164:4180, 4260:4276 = 3.7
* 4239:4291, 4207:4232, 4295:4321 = -1.7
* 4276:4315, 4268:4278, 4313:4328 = 2.0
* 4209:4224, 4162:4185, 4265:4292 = -0.3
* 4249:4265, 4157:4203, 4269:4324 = 2.2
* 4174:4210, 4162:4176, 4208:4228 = -1.1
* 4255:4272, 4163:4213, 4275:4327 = 0.2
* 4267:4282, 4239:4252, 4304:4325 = 2.9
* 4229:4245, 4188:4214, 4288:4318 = 2.8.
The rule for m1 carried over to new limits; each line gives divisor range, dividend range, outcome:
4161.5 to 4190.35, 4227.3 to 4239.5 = 0.59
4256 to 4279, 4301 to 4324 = 1.22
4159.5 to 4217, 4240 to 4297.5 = 0.93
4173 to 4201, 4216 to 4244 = 0.72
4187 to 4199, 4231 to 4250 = 0.95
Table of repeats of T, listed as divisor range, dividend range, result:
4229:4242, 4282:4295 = 1.30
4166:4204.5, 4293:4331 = 1.13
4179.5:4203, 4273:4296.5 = 0.92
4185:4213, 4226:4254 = 0.80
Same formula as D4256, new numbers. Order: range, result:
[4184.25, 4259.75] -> 276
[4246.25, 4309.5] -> 284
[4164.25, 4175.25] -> 303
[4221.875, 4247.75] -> 233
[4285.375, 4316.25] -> 280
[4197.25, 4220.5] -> 308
